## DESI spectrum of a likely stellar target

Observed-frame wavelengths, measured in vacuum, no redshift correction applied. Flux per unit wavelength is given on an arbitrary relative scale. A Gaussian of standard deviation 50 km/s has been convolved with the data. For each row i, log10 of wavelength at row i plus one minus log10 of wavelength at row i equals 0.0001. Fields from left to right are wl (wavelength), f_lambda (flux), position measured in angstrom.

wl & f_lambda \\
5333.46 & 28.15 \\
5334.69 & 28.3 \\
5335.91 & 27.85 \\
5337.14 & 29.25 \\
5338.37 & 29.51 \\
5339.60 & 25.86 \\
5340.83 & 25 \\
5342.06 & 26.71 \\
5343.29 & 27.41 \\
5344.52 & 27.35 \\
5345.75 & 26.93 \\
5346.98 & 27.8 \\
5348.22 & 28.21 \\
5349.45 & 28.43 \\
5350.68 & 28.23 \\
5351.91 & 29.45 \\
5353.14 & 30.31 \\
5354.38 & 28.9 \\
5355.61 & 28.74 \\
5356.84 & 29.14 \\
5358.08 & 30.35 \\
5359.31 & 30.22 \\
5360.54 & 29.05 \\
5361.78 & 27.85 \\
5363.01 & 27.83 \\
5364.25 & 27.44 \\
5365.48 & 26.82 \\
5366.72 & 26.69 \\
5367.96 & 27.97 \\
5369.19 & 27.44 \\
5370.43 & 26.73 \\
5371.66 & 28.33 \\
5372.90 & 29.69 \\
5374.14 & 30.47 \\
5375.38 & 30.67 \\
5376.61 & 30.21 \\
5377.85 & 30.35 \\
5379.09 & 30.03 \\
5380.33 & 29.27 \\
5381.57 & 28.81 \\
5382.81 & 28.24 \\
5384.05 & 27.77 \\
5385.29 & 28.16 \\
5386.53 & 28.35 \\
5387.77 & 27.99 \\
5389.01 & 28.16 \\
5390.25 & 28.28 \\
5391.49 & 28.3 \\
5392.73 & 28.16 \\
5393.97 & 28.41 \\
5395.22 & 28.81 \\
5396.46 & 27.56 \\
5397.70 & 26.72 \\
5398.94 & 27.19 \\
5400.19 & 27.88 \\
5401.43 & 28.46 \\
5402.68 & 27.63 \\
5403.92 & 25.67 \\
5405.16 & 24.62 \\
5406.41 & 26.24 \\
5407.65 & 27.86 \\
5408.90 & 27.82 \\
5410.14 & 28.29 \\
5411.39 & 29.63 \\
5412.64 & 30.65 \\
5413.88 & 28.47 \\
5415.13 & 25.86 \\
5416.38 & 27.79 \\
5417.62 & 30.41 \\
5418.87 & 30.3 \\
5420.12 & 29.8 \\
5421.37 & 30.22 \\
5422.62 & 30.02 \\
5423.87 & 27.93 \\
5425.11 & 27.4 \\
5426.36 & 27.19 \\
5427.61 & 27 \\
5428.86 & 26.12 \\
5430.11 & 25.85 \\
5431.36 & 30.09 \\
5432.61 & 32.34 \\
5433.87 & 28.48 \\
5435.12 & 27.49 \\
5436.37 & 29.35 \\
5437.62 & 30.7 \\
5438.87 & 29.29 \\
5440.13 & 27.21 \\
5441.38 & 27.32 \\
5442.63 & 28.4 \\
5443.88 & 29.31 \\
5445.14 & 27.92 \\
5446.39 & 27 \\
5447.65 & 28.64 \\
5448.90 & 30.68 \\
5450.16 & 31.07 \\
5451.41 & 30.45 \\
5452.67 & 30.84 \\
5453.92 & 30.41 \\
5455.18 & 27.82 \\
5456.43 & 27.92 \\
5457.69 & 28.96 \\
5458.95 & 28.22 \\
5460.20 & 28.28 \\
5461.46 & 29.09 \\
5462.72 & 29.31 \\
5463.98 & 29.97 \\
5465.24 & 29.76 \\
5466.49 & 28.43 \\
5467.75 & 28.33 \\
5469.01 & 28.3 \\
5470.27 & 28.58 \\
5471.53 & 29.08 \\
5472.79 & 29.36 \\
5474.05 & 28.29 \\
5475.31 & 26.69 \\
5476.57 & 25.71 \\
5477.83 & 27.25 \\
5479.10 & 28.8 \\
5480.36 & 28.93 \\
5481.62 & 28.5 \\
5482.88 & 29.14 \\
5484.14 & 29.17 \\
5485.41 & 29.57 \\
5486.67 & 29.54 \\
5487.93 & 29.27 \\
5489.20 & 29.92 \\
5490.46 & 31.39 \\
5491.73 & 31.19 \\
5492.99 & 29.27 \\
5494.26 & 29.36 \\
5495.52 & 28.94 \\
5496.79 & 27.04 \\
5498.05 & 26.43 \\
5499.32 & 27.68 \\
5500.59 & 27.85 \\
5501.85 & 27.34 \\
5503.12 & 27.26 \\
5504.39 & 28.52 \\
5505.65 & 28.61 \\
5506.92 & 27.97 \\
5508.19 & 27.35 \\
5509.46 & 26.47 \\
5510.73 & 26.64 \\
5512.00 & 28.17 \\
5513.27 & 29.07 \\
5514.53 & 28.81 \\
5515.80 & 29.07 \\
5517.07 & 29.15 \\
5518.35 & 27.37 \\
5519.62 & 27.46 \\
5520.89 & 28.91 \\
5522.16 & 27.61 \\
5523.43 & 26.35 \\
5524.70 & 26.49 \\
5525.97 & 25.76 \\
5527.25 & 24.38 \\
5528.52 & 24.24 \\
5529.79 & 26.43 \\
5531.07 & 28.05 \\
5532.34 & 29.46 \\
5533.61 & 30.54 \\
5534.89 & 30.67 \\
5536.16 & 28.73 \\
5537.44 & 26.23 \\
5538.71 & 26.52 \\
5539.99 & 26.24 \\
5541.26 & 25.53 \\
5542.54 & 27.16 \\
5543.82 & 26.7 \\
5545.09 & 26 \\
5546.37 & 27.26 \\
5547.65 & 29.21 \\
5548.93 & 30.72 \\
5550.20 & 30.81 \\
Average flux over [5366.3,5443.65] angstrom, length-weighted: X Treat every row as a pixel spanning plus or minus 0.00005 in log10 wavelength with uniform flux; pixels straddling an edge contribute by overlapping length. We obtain 28.4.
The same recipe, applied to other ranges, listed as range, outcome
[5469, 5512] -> 28.4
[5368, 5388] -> 28.9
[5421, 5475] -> 28.8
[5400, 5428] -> 28.2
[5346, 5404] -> 28.5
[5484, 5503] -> 28.9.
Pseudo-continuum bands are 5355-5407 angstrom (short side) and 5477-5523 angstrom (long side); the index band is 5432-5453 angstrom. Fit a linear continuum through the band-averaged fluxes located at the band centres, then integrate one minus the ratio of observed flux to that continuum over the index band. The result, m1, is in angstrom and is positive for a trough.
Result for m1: -0.6 angstrom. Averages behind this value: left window 28.3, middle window 29.2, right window 28.4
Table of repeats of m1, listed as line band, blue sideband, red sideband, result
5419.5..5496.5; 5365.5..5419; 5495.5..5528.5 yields -2.9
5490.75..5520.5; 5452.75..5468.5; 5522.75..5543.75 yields -0.4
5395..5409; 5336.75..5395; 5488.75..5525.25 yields 0.6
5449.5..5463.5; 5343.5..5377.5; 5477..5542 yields -0.5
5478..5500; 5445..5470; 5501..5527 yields -0.6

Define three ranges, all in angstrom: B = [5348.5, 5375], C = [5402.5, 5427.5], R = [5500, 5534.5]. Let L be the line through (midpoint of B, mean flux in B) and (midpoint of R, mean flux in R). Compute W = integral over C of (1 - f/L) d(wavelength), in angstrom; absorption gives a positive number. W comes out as 0.1 angstrom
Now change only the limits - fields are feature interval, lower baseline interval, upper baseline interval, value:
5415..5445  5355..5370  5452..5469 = 0.2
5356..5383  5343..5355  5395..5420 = -0.6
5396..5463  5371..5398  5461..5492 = 0.9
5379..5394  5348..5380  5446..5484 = 0.2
